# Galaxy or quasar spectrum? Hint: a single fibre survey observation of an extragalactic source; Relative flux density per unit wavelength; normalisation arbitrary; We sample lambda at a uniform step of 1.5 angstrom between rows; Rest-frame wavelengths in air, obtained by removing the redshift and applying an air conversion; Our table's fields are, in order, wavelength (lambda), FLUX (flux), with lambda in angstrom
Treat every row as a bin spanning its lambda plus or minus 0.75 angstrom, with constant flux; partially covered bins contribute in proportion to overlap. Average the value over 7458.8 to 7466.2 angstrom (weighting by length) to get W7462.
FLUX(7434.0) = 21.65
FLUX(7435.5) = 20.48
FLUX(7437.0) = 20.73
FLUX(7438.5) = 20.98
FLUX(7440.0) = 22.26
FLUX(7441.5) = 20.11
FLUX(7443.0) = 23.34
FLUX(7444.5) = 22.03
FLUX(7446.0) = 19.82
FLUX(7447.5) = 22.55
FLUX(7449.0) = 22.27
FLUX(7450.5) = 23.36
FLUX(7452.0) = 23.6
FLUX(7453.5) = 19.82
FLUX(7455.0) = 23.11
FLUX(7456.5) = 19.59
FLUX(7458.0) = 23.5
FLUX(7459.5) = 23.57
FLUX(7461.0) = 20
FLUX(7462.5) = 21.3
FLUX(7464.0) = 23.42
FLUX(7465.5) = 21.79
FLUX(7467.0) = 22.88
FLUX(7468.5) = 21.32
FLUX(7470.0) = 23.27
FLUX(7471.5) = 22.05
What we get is 22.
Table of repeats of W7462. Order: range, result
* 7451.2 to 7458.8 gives 21.9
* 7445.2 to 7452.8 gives 22.3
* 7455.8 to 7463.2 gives 21.6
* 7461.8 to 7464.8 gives 22.4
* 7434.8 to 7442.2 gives 20.9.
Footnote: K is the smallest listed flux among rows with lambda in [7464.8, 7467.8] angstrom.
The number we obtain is 21.79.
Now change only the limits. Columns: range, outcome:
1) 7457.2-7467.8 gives 20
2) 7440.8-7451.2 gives 19.82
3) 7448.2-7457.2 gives 19.59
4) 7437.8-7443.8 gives 20.11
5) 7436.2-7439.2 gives 20.73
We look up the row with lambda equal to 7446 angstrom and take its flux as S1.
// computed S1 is 19.82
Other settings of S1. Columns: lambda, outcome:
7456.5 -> 19.59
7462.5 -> 21.3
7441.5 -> 20.11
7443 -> 23.34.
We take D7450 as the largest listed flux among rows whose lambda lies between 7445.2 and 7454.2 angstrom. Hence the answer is 23.6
